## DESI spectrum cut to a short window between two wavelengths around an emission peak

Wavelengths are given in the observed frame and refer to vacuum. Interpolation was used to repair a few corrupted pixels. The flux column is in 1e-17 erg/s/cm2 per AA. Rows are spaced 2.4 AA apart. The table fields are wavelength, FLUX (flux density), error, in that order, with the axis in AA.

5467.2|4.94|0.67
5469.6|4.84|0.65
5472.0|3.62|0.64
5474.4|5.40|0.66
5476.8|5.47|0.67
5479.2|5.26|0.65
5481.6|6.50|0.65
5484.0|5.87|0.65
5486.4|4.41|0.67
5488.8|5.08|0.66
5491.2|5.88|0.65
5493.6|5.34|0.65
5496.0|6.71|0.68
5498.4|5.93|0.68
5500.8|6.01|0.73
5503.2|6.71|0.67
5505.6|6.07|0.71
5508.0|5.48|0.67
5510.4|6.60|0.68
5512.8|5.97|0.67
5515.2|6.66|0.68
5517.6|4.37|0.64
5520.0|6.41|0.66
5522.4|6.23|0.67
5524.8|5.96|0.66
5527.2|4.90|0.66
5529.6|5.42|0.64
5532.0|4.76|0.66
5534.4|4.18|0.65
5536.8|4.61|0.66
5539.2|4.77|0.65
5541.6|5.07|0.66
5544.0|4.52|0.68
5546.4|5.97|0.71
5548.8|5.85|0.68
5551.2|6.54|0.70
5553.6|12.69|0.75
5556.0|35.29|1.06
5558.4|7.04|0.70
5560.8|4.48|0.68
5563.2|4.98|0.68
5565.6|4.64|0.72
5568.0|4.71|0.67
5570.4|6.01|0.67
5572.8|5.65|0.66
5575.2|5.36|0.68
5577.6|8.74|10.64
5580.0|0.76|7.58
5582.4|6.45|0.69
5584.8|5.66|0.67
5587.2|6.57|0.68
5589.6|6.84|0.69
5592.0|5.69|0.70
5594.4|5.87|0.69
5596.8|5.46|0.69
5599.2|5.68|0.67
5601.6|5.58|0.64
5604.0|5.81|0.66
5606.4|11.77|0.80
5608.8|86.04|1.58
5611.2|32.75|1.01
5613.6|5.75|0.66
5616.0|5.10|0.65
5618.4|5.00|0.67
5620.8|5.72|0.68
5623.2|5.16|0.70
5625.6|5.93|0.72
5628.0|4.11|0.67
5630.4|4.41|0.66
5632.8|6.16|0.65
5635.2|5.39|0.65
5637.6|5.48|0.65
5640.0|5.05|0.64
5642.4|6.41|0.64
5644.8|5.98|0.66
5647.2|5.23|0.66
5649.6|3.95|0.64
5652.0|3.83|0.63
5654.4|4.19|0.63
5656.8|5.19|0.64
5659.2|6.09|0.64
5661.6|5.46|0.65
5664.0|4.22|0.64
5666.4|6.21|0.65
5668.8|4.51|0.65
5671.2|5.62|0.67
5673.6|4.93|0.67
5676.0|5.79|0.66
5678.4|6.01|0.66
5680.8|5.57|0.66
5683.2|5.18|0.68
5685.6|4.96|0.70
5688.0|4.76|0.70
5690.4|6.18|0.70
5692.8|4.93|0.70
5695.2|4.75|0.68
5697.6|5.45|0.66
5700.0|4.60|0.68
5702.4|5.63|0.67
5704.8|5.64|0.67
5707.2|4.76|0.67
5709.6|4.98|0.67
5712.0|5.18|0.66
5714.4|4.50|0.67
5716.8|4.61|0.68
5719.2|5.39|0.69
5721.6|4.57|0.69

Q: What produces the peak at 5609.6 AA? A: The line [O III] 5007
